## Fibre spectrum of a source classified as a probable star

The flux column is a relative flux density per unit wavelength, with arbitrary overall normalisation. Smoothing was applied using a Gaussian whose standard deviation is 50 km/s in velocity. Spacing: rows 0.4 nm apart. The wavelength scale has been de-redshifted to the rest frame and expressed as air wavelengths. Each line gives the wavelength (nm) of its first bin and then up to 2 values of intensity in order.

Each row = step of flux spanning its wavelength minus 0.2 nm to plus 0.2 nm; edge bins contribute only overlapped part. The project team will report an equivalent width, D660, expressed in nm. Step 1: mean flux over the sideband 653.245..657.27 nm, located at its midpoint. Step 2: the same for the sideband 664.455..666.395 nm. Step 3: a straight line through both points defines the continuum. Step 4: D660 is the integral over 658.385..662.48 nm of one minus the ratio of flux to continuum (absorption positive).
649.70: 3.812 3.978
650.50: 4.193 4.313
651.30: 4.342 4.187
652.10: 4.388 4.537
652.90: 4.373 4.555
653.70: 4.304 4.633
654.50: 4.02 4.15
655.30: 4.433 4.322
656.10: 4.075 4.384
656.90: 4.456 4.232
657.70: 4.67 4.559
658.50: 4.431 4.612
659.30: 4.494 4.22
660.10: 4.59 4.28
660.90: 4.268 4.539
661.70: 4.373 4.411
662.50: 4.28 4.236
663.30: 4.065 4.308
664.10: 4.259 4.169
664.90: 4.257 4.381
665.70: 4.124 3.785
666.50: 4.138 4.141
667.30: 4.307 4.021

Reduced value -0.180 nm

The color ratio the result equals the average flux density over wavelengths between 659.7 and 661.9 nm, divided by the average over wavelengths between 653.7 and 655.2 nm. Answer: 1.0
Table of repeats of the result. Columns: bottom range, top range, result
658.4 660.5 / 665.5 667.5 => 0.92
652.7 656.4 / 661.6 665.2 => 0.99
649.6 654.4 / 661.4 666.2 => 0.98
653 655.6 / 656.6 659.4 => 1.03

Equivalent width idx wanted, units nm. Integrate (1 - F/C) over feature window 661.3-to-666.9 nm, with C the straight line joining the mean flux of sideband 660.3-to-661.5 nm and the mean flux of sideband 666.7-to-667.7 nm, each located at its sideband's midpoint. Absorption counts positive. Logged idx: 0.06 nm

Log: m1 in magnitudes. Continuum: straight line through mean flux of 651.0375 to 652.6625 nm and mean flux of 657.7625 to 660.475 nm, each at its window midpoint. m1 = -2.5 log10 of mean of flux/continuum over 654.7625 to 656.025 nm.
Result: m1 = 0.03 mag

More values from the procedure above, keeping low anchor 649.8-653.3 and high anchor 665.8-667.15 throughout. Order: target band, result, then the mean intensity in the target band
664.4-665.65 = -0.05 mag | 4.26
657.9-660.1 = -0.08 mag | 4.47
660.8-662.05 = -0.07 mag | 4.41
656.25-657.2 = -0.05 mag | 4.38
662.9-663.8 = -0.02 mag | 4.18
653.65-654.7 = -0.02 mag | 4.32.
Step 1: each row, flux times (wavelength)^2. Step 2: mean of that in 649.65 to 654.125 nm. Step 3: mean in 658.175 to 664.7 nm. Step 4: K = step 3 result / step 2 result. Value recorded 1.0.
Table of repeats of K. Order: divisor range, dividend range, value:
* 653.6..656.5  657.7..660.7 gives 1.06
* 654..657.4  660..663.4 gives 1.03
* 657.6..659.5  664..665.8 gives 0.95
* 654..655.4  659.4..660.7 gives 1.04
